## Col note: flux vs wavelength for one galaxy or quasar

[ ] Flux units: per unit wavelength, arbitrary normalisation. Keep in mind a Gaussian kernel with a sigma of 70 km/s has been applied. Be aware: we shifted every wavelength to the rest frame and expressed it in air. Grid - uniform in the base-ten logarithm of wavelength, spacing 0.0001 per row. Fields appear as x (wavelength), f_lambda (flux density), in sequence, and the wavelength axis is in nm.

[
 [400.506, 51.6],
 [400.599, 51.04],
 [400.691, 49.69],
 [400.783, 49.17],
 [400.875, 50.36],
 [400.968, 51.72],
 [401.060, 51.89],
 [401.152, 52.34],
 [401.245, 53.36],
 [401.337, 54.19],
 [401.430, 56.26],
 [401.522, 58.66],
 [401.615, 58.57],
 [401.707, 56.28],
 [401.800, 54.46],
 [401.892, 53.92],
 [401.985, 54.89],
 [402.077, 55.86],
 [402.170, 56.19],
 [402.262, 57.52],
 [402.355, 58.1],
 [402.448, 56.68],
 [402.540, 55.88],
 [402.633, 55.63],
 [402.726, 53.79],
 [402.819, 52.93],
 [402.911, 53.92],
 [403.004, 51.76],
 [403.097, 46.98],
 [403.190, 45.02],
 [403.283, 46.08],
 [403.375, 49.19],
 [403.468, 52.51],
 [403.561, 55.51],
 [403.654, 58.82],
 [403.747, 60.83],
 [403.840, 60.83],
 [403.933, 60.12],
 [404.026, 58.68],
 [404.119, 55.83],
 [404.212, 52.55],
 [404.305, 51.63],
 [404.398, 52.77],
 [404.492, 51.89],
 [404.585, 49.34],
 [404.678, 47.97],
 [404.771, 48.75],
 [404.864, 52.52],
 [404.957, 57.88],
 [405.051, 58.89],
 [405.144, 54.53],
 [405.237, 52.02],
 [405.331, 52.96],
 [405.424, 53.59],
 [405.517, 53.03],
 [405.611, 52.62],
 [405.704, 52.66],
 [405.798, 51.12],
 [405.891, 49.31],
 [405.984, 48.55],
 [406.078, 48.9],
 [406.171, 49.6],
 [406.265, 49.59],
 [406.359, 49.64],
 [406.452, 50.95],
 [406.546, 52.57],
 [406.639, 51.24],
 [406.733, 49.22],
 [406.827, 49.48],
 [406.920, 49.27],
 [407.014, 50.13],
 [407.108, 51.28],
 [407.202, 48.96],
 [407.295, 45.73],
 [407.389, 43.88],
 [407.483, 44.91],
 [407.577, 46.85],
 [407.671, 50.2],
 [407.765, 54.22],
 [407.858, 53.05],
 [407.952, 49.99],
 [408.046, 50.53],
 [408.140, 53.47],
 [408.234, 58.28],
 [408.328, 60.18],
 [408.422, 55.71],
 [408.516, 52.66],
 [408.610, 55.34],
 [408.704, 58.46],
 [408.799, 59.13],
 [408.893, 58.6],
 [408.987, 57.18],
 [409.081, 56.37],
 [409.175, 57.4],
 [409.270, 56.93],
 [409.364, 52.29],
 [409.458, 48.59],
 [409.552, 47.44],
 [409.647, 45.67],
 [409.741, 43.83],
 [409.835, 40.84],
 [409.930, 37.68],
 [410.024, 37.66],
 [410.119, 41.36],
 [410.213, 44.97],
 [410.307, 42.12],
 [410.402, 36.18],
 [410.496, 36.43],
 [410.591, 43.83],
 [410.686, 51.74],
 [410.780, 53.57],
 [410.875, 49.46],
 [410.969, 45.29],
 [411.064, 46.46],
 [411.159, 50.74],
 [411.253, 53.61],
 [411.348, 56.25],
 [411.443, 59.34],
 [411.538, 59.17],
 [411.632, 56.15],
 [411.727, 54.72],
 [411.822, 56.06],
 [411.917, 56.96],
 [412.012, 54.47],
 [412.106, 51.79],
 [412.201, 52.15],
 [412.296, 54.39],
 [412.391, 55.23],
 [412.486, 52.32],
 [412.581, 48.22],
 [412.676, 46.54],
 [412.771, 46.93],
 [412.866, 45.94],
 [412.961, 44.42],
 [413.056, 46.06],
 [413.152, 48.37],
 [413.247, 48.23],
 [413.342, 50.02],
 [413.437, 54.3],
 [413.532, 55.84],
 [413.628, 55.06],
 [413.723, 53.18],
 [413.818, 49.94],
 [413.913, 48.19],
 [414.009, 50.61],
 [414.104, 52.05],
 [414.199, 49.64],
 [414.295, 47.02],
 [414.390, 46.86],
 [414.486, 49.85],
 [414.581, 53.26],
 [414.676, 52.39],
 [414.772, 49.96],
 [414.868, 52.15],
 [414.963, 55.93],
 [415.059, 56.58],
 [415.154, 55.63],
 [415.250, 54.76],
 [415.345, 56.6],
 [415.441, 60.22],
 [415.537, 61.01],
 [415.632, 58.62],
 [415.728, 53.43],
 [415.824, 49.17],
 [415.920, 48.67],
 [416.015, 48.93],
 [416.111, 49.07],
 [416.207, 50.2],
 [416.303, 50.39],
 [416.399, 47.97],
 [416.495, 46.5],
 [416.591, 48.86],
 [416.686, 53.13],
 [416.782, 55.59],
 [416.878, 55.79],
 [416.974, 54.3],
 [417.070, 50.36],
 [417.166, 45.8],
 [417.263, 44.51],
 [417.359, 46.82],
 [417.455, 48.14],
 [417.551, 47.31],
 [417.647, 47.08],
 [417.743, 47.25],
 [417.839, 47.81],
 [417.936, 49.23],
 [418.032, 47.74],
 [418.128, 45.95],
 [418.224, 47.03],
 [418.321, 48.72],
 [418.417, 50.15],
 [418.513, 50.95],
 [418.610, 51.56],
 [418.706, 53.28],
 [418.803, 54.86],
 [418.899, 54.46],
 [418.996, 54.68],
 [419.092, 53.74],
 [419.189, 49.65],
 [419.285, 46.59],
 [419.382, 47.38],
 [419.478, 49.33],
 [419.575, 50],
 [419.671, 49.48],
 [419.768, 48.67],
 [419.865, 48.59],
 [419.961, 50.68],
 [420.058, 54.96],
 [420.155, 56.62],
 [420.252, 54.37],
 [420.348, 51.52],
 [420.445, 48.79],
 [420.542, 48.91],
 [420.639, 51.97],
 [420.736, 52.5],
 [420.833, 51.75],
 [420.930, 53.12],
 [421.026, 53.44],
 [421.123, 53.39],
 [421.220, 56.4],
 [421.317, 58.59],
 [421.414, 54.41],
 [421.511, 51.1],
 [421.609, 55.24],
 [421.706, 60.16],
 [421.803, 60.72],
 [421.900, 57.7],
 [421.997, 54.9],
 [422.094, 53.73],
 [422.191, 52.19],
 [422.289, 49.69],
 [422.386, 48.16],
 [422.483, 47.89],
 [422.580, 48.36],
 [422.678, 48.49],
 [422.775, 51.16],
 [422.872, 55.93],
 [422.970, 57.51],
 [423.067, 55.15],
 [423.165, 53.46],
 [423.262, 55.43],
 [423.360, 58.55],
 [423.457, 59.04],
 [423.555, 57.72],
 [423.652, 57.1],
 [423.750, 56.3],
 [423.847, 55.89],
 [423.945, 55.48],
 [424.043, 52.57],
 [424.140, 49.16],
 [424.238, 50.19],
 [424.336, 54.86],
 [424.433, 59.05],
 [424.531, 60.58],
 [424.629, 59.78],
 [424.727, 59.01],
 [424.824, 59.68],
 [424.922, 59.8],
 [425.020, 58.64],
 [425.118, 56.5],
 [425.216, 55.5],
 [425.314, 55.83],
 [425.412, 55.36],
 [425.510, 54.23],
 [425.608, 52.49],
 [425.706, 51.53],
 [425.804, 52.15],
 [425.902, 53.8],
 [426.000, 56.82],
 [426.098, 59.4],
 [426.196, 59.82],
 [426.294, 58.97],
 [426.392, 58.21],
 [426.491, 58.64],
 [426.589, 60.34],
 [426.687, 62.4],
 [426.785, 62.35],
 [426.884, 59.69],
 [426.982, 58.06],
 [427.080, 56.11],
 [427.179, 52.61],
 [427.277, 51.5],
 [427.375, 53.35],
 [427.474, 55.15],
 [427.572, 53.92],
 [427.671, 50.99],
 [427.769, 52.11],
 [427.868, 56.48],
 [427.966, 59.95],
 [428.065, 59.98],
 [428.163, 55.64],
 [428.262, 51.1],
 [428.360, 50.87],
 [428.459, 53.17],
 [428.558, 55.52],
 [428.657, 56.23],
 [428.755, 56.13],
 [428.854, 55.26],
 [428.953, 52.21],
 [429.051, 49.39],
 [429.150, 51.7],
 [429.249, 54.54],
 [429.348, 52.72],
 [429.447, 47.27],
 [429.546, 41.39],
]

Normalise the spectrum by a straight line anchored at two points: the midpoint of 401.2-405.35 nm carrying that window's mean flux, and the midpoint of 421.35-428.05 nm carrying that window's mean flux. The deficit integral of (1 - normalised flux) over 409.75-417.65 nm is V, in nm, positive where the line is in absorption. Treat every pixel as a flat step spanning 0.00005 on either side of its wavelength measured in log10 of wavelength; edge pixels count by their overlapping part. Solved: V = 0.66 nm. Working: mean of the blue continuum 54.3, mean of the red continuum 55.6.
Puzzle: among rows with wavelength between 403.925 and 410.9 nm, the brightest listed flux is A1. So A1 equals 60.18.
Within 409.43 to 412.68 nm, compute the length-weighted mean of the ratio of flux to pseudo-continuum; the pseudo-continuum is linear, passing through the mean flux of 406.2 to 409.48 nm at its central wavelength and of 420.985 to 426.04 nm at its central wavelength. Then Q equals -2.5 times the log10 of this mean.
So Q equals 0.08 mag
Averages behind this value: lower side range 52.4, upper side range 55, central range 48.9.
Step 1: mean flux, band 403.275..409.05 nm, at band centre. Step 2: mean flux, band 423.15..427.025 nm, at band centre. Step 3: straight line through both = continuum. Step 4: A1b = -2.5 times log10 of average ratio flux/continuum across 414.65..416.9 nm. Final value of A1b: 0.04 mag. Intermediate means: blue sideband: 52.7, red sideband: 56.9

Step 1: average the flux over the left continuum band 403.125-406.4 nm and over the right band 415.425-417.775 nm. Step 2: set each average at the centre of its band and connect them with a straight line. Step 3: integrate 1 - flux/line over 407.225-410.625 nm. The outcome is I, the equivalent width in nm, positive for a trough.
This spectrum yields 0.17 nm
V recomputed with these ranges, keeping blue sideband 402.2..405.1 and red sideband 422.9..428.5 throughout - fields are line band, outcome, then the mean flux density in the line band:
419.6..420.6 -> 0.08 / 51.2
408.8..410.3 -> 0.16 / 48.6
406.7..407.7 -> 0.11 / 48.1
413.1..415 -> 0.13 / 51.1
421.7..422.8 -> 0.06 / 52.5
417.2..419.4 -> 0.24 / 49.3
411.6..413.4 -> 0.13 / 51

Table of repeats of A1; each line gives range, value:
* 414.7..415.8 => 61.01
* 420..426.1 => 60.72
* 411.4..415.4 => 59.34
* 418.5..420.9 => 56.62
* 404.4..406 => 58.89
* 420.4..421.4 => 58.59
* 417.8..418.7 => 51.56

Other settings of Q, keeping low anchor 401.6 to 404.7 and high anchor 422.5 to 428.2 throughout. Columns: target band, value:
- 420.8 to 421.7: 0.02 mag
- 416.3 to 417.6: 0.12 mag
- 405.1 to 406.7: 0.06 mag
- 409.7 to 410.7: 0.31 mag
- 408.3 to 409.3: -0.05 mag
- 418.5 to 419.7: 0.09 mag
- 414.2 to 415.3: 0.06 mag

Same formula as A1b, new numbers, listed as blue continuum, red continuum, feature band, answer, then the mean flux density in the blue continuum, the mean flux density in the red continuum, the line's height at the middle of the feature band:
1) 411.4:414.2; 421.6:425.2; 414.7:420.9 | 0.05 mag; 51.9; 55.3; 53.5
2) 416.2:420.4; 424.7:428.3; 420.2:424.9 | -0.02 mag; 50.2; 56.4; 53.4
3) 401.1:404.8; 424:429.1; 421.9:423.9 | 0.03 mag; 54.2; 55.8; 55.6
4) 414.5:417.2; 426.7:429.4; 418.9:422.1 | 0.01 mag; 52.7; 54.8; 53.5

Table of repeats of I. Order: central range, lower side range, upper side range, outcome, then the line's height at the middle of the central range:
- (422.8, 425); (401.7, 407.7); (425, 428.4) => -0.04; 55.5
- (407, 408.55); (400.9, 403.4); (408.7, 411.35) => -0.04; 49.9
